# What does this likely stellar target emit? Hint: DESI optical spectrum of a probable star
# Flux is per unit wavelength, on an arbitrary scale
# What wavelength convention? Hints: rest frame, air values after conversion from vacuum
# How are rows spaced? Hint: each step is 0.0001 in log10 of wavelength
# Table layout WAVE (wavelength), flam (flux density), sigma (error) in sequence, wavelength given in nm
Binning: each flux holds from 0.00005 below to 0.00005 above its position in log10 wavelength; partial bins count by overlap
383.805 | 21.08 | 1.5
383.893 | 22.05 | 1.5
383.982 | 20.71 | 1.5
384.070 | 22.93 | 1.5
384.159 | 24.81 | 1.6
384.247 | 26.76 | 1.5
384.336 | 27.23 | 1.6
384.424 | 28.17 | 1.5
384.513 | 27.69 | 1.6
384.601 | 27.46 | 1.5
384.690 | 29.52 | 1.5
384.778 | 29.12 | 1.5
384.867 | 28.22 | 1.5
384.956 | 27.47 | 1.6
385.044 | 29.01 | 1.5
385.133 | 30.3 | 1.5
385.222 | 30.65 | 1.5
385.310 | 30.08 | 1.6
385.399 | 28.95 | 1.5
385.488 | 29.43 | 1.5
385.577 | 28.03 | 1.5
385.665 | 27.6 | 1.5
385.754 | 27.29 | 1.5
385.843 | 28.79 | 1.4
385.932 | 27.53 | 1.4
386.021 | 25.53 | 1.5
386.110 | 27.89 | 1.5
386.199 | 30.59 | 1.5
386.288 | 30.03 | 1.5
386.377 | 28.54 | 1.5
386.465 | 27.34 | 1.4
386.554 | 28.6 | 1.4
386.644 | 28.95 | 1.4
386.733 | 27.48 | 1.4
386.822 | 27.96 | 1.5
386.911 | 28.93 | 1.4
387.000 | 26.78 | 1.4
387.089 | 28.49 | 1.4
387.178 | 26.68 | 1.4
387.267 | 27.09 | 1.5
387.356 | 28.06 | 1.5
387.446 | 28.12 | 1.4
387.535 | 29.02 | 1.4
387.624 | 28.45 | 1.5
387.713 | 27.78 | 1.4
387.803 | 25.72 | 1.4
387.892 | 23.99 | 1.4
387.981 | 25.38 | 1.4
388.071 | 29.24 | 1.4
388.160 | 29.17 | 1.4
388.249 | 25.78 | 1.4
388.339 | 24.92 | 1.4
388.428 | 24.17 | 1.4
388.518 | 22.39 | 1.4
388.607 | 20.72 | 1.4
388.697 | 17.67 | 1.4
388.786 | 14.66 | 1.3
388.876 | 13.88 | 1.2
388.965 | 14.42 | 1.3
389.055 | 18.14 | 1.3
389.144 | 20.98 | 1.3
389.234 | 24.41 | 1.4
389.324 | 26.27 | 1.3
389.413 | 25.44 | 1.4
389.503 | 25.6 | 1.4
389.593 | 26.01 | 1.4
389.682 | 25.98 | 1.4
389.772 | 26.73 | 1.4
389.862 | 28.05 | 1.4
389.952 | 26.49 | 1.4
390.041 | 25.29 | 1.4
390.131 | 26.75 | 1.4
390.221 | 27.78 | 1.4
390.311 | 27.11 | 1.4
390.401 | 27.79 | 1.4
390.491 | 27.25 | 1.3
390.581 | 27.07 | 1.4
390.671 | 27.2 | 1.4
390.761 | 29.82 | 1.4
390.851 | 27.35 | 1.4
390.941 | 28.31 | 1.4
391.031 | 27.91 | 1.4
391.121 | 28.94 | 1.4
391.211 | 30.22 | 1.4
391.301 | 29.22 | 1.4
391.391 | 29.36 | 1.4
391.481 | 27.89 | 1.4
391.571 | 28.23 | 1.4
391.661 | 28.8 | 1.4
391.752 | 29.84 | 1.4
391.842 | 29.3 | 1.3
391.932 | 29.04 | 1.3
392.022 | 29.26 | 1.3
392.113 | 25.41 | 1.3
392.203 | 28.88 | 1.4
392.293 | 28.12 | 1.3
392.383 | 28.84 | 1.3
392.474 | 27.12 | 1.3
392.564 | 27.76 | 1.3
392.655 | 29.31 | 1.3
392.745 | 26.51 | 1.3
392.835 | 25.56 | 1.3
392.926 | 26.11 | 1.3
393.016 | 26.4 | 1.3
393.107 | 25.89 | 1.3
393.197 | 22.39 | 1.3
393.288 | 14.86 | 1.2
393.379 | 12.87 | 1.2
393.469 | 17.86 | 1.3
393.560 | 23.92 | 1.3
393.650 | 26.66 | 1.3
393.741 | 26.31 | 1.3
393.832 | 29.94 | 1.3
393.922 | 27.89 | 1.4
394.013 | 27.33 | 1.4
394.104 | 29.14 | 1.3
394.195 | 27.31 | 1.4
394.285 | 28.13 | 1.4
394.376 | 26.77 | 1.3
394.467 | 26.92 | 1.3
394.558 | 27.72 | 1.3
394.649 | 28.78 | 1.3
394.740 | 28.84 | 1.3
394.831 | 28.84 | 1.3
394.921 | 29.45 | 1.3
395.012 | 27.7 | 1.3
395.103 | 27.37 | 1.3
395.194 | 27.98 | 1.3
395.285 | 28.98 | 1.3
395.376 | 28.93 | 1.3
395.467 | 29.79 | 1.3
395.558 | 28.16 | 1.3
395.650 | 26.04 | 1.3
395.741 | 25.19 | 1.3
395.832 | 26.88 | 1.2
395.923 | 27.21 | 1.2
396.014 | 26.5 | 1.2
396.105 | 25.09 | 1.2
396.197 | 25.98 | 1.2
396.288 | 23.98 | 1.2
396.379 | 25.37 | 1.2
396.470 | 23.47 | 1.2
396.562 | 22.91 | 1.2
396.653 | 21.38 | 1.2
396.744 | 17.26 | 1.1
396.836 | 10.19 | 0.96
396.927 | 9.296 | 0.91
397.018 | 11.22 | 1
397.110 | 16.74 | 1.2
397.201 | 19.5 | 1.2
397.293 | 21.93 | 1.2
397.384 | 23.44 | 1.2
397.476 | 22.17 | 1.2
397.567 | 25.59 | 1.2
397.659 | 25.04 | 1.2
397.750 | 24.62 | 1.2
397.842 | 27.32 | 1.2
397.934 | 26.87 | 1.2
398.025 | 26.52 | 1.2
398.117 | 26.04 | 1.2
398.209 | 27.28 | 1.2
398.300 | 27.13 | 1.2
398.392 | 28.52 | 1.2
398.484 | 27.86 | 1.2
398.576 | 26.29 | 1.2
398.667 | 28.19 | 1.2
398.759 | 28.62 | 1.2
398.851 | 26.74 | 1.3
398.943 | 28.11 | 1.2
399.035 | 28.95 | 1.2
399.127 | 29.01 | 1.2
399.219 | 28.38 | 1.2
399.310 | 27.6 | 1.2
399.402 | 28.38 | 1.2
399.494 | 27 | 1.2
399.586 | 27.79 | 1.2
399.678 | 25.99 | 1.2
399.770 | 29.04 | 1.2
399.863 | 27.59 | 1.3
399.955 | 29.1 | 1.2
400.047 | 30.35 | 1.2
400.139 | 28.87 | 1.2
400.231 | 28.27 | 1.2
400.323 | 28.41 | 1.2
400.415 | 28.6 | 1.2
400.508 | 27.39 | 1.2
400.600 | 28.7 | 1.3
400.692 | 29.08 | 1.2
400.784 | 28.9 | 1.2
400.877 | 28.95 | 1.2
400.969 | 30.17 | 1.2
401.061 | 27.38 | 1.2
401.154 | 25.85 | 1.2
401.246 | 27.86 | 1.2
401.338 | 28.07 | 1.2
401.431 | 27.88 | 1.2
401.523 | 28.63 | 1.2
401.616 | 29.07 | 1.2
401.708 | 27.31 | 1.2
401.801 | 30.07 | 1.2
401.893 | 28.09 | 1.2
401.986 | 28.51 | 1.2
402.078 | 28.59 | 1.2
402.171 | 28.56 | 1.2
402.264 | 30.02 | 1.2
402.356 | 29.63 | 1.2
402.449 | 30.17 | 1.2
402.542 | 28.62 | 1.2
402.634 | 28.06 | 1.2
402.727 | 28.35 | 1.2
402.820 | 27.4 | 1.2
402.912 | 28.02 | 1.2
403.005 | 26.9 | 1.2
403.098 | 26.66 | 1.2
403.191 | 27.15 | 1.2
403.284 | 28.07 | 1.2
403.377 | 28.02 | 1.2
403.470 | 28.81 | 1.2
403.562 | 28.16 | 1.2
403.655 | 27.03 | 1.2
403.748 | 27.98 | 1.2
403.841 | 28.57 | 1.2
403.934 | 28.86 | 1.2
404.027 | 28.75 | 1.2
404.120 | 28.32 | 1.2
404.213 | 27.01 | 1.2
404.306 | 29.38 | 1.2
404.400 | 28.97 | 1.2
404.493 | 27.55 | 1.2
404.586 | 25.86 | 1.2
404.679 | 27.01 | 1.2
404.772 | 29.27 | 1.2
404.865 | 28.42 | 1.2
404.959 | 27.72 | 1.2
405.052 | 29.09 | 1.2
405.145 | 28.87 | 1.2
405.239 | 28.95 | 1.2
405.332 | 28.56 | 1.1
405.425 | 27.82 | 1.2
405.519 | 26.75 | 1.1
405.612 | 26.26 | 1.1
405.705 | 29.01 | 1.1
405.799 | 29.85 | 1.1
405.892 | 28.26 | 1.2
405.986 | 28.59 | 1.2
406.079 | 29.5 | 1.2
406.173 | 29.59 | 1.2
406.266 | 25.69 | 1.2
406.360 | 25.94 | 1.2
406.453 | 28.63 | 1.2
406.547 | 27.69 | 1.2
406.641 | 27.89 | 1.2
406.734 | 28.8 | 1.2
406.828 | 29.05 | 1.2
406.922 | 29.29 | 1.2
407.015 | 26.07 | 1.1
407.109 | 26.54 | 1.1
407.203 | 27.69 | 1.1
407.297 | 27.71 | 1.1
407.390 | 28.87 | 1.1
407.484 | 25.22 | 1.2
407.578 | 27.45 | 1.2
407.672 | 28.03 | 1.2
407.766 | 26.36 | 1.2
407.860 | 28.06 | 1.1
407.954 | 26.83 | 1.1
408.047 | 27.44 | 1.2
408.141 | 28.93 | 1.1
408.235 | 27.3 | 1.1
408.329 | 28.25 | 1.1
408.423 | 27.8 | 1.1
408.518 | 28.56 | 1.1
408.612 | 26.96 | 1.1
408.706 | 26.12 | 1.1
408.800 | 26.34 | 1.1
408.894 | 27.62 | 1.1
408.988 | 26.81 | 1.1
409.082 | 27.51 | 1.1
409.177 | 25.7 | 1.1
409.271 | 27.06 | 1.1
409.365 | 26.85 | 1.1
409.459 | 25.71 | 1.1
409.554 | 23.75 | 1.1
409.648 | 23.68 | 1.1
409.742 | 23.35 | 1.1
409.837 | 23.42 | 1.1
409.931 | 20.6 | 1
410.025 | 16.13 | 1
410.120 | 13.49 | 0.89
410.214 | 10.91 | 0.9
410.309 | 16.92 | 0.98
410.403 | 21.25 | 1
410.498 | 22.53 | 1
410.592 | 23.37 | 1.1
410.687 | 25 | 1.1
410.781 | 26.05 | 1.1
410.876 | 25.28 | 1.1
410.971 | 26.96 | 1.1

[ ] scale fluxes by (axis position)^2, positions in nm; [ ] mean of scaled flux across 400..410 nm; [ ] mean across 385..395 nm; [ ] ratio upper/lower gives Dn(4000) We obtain 1.1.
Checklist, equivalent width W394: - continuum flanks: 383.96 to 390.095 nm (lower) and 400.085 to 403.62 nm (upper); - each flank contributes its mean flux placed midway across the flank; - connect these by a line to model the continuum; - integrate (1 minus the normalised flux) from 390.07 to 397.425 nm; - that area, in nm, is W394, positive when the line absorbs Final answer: 0.37 nm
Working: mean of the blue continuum 26.3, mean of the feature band 25.8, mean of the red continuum 28.4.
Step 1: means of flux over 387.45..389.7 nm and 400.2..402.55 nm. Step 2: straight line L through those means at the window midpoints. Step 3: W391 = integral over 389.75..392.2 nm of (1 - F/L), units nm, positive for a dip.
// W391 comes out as -0.34 nm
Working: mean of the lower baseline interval 23.7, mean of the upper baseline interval 28.6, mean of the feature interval 28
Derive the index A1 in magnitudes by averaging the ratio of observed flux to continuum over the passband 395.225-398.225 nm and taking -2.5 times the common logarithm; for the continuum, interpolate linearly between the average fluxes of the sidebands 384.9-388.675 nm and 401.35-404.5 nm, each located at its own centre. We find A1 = 0.19 mag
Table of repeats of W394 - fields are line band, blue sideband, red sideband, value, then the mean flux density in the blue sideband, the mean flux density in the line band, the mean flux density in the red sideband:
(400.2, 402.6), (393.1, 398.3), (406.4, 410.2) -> -0.32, 24.5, 28.6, 26.1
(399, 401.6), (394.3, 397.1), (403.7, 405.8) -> -0.18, 24.7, 28.3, 28.2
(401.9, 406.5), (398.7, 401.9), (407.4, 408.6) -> -0.05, 28.3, 28.2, 27.5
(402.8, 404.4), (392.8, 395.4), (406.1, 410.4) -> -0.13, 26.1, 28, 25.7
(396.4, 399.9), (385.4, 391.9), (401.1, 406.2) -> 0.40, 26.5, 24.5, 28.3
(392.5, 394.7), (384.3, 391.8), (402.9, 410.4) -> 0.10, 26.8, 25.5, 26.7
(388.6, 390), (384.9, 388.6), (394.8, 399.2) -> 0.24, 27.7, 22.3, 25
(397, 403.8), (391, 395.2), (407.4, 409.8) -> -0.12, 27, 27.3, 26.7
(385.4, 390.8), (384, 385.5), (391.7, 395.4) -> 0.28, 27.9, 26.1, 26.7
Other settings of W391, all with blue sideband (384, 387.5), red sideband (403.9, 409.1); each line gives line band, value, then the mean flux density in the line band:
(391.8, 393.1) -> 0.015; 27.6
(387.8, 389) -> 0.247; 22.2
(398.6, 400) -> -0.005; 28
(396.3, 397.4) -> 0.368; 18.6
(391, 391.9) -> -0.033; 29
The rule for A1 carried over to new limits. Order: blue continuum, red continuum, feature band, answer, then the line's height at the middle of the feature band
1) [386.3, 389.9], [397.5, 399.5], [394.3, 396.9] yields 0.038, 26.7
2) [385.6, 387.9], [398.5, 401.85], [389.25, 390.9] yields 0.045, 28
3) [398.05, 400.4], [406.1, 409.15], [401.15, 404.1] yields -0.019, 27.8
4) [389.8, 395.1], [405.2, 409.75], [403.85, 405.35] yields -0.037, 27.3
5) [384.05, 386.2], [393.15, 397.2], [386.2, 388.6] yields 0.000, 27.2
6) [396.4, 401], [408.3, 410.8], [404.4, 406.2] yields -0.159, 24.4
